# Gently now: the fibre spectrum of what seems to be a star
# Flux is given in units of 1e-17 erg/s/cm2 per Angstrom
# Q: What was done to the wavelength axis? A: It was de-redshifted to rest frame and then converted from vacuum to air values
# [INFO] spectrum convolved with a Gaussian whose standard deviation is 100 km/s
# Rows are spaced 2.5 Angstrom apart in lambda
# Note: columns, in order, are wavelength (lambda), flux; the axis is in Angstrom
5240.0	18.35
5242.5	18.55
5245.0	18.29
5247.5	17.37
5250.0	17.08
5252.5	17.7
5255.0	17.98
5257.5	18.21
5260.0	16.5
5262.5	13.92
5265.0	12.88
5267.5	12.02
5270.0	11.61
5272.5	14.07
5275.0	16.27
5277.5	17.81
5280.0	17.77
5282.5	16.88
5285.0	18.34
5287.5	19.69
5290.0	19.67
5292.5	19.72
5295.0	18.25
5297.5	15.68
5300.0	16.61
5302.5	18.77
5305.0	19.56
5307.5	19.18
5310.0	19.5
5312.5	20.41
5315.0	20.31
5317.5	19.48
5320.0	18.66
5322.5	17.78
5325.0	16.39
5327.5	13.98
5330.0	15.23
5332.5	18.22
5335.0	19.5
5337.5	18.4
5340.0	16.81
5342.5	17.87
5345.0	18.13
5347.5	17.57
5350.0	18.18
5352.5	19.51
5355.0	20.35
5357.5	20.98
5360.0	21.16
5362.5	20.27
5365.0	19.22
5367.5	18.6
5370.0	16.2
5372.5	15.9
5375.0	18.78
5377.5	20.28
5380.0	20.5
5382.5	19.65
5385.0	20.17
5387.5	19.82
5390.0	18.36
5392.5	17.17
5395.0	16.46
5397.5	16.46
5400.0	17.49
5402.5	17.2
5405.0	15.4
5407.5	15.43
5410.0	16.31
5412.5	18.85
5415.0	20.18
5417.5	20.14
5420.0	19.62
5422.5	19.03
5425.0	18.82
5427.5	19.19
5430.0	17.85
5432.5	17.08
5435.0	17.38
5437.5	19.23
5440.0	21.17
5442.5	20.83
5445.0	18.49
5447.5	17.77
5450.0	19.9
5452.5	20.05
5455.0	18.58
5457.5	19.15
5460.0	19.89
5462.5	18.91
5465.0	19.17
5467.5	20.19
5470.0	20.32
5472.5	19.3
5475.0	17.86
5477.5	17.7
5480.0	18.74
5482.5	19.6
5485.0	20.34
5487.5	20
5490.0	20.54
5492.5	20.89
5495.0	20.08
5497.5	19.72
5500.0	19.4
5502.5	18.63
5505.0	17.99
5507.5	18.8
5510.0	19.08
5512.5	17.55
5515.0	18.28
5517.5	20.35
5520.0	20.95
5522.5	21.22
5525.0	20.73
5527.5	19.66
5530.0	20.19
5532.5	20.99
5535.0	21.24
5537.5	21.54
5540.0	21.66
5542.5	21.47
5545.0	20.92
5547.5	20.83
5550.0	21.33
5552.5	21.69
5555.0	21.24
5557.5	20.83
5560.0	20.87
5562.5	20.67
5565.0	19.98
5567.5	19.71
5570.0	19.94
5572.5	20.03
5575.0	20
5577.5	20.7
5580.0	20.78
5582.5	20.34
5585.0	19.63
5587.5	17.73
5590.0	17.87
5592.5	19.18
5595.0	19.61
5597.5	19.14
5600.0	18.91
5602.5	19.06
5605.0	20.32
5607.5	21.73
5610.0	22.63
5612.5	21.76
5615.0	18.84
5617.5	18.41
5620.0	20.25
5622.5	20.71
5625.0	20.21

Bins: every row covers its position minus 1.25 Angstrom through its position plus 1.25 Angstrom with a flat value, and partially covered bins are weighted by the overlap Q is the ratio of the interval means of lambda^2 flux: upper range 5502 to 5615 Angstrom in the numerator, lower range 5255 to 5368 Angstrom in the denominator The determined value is 1.24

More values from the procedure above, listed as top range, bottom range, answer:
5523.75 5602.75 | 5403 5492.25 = 1.12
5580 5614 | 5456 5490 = 1.07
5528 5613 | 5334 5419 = 1.19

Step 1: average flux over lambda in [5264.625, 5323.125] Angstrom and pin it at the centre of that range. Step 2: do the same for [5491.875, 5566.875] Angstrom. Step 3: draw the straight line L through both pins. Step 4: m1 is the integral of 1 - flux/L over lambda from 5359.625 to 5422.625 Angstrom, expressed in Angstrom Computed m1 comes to 1.2 Angstrom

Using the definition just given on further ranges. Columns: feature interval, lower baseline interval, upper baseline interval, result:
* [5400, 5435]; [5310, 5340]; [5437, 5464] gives 1.9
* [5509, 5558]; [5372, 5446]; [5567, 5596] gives -3.3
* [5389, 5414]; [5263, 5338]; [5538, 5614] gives 2.1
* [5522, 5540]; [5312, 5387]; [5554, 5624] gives -1.1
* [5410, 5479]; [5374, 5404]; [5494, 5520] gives -1.2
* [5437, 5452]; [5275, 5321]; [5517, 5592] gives 0.1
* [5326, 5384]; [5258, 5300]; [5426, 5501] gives -3.0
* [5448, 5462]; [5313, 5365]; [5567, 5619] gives -0.2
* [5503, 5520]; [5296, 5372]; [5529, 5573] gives 1.3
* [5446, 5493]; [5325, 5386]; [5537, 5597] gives 0.2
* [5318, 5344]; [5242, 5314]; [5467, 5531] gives 0.6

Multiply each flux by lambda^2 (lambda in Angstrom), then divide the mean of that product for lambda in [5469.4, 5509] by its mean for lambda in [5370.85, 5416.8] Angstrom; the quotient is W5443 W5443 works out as 1.1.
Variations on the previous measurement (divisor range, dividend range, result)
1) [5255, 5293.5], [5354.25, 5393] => 1.22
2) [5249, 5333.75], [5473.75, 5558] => 1.26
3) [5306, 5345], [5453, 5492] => 1.13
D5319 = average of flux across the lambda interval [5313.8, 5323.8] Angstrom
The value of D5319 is 19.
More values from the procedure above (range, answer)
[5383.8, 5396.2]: 18.4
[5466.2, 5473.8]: 19.9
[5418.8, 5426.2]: 19.2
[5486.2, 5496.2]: 20.4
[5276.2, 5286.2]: 17.7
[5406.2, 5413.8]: 16.9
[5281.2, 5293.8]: 18.9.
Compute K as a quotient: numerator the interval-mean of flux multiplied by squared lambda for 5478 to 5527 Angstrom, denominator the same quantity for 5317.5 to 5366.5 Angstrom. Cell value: 1.1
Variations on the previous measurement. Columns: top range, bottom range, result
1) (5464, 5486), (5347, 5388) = 1.04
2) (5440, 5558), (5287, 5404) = 1.14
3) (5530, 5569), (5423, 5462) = 1.15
